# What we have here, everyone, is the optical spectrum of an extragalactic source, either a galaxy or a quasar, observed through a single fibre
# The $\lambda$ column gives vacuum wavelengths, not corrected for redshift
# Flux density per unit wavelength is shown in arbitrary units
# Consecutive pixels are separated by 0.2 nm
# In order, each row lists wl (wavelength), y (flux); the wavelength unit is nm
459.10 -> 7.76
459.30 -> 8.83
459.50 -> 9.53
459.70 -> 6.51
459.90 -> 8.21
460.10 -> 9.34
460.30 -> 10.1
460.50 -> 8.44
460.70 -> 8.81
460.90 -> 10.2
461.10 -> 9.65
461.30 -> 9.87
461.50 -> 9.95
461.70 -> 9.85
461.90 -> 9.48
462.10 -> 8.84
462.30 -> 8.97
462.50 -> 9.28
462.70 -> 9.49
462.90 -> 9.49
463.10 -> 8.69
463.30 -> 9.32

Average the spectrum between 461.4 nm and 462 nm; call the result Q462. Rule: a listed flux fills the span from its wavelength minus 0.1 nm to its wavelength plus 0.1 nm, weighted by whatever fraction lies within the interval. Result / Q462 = 9.76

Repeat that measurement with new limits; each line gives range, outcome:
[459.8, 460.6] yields 9.02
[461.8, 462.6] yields 9.14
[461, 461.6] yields 9.82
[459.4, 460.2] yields 8.4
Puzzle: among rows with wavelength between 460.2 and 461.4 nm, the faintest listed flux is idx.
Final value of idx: 8.44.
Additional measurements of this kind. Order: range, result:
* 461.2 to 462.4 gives 8.84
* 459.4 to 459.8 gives 6.51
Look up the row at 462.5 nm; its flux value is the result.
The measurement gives 9.28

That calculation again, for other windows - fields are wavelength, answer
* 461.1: 9.65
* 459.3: 8.83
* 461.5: 9.95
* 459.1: 7.76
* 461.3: 9.87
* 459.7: 6.51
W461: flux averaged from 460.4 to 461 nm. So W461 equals 9.15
